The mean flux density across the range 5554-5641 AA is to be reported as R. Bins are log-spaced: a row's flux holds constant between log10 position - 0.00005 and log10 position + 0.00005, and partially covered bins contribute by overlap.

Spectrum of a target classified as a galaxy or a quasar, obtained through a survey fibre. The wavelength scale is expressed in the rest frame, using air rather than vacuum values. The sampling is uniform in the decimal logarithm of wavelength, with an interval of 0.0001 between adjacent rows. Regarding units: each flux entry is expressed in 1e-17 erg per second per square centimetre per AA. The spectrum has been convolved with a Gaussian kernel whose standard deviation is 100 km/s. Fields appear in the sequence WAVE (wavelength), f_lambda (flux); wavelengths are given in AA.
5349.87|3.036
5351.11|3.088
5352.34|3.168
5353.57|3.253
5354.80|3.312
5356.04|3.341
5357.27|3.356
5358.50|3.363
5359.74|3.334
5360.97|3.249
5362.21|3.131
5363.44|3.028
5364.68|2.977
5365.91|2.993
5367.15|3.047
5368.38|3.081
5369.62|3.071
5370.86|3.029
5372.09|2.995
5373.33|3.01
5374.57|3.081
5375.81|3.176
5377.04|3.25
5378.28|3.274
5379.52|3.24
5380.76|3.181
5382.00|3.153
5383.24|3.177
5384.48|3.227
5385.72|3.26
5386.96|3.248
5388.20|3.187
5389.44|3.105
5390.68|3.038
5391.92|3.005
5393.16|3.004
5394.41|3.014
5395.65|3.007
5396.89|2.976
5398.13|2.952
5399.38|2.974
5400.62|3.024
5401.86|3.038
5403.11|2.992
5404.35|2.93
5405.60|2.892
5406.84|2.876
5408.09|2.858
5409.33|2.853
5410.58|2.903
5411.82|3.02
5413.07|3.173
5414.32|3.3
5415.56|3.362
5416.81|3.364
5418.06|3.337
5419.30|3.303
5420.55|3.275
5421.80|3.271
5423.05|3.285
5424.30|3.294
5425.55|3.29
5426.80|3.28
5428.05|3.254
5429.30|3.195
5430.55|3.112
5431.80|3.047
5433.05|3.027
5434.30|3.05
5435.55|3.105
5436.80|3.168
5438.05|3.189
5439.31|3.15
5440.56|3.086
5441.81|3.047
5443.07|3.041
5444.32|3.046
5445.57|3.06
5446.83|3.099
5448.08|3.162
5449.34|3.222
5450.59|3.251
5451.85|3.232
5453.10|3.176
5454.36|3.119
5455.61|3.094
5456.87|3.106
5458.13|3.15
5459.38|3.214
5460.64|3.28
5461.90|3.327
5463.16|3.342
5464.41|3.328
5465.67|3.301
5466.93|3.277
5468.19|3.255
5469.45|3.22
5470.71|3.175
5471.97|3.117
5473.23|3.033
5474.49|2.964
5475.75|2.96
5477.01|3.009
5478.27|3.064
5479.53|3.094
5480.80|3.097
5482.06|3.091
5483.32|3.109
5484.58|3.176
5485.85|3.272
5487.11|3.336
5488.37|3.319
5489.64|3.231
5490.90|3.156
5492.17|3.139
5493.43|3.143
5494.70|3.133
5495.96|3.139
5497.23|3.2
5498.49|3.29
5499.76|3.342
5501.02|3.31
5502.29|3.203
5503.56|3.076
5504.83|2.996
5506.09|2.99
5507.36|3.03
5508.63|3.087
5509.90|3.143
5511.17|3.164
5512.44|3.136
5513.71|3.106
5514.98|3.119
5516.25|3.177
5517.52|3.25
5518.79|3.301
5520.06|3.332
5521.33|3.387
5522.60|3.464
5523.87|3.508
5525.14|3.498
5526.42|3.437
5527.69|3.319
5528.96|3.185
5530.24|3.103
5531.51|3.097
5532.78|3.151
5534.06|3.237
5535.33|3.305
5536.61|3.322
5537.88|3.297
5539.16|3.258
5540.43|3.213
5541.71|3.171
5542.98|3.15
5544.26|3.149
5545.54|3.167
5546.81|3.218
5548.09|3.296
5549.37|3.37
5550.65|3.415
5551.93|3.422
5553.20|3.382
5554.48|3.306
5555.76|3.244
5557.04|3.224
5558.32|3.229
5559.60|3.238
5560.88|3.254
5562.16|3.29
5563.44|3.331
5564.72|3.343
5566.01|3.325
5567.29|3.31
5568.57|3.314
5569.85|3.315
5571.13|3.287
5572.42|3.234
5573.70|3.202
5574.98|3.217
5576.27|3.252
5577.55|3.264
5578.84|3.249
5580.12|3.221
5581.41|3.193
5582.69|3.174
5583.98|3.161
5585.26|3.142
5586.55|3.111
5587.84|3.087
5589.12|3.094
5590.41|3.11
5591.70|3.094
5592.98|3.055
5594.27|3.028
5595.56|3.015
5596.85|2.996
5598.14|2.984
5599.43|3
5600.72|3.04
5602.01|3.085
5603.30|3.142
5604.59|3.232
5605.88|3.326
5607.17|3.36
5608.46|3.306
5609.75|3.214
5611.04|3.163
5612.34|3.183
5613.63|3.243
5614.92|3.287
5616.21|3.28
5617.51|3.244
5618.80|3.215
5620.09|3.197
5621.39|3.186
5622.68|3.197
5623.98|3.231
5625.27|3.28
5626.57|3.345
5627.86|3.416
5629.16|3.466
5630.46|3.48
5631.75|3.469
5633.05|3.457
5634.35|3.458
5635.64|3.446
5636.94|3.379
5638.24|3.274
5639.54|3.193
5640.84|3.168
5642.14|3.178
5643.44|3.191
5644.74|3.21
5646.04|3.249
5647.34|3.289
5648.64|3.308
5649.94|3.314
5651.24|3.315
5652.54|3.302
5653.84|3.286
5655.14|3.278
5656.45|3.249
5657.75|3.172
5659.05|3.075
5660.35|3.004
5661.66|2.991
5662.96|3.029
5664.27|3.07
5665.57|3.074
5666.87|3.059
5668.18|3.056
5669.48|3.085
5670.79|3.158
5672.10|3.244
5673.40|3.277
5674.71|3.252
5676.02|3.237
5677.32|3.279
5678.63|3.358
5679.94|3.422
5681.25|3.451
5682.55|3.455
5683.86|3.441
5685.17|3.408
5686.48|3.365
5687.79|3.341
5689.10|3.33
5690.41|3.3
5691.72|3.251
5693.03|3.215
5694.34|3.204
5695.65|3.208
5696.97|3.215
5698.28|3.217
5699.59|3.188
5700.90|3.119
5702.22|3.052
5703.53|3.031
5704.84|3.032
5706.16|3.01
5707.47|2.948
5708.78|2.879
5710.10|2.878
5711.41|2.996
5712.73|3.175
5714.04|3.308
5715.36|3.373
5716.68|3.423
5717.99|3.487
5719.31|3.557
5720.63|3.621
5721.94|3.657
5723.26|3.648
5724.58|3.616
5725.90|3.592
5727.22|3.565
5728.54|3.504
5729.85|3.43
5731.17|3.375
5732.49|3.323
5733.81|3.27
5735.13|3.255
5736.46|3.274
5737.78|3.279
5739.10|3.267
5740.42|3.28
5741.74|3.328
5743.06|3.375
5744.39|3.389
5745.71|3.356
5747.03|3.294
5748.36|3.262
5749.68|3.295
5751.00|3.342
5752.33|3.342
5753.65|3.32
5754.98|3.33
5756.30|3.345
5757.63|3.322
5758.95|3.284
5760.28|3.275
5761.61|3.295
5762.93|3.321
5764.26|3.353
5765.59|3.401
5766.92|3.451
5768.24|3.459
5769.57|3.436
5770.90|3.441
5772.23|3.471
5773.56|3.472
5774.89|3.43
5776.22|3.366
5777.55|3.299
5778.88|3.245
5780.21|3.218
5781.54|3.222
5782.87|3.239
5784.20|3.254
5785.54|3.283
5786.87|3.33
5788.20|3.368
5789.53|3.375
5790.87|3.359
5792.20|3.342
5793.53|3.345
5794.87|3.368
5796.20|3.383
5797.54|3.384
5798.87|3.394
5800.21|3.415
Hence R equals 3.23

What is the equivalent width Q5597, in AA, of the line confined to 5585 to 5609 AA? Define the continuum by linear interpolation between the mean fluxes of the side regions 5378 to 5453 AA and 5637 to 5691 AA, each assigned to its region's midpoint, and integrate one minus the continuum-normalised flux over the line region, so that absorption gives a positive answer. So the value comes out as 0.70 AA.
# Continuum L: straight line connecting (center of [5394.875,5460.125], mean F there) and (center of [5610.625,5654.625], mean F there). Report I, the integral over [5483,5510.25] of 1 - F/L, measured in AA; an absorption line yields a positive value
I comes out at 0.0 AA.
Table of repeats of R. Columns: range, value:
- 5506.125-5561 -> 3.25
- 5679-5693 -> 3.37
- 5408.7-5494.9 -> 3.17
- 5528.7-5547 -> 3.2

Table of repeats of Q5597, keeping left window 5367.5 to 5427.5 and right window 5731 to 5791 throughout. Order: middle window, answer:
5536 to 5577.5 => -0.8 AA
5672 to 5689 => -0.3 AA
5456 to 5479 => -0.1 AA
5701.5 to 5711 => 0.9 AA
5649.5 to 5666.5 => 0.6 AA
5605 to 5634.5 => -0.5 AA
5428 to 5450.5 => 0.2 AA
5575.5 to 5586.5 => 0.1 AA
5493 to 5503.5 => -0.1 AA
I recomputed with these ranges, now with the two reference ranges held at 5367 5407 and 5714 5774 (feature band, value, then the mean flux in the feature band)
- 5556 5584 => -0.2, 3.26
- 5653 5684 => 1.1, 3.21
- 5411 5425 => -0.7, 3.27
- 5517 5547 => -0.6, 3.27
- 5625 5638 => -0.5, 3.42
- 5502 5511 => 0.3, 3.07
